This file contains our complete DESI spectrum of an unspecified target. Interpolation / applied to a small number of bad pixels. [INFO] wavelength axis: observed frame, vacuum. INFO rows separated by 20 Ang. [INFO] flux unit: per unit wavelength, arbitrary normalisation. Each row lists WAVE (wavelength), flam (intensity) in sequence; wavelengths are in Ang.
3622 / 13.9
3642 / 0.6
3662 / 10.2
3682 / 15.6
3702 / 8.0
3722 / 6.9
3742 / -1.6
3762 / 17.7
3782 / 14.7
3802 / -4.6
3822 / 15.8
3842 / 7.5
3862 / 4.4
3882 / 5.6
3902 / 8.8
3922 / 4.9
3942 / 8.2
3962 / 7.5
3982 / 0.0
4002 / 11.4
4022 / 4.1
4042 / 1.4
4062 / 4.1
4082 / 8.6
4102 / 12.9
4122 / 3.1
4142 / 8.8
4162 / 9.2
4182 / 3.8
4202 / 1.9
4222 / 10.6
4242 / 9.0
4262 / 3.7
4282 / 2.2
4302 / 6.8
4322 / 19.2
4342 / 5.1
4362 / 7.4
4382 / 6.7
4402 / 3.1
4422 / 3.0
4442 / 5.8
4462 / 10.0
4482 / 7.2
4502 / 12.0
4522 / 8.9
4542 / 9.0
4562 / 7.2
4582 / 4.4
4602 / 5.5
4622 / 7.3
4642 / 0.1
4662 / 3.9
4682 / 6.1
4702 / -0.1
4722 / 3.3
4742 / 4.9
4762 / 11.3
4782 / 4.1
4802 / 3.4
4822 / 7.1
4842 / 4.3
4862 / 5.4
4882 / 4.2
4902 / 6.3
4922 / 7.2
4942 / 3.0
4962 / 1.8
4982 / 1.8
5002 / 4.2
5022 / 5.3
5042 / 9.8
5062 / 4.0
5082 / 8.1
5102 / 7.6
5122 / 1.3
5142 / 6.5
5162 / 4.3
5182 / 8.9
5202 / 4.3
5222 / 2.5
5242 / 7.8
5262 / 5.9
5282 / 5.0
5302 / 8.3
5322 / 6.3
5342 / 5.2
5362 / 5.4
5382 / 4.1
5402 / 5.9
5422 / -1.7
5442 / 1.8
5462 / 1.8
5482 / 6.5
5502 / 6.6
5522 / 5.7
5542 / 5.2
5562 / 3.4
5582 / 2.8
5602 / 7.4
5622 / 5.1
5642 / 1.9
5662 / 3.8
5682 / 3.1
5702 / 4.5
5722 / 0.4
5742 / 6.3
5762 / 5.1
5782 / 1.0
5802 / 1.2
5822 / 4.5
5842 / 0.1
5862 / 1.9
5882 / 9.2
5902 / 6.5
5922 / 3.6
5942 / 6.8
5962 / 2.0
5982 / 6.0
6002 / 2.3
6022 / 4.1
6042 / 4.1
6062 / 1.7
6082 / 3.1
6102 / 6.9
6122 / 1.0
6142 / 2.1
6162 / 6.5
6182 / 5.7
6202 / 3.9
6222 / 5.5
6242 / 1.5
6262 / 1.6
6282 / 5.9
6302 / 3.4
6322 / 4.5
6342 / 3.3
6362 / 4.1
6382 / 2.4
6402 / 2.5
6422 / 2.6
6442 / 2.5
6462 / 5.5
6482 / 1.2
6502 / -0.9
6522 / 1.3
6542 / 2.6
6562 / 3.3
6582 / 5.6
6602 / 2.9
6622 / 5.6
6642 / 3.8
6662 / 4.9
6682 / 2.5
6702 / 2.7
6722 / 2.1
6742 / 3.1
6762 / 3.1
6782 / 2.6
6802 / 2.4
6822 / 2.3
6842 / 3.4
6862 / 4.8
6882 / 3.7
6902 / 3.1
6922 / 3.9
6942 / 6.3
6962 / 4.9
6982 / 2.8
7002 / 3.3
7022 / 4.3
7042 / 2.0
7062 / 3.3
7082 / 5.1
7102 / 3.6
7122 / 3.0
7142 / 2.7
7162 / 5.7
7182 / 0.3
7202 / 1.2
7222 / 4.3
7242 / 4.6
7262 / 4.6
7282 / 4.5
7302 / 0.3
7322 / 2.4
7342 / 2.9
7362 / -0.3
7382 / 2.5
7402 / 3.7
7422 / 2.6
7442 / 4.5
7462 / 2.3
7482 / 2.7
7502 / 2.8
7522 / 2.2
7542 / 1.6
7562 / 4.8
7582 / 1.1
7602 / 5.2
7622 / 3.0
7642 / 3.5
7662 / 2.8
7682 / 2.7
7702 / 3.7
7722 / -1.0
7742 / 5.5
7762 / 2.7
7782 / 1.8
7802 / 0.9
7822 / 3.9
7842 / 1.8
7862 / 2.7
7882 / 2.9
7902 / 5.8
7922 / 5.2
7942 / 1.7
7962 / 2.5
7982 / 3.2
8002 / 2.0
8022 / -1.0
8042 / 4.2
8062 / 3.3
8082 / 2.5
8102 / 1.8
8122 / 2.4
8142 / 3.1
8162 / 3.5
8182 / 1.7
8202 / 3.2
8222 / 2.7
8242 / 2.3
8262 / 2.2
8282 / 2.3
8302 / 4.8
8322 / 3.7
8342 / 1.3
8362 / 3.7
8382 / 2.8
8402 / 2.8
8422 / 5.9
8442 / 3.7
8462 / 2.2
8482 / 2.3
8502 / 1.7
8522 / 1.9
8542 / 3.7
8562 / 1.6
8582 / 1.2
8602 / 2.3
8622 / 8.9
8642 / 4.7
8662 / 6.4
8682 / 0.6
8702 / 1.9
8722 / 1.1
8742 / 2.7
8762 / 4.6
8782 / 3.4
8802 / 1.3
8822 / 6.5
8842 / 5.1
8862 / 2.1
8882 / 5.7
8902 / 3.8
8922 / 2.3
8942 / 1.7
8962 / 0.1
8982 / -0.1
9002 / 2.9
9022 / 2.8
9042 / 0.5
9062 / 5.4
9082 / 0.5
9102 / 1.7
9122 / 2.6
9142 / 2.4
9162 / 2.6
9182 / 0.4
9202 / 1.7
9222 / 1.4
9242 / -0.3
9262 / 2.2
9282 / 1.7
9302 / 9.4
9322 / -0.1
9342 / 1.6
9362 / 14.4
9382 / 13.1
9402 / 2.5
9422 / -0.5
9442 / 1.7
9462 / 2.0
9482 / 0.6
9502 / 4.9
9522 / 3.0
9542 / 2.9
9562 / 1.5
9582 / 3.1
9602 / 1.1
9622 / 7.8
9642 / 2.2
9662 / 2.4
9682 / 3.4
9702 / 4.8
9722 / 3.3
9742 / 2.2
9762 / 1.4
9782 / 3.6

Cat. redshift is 1.51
